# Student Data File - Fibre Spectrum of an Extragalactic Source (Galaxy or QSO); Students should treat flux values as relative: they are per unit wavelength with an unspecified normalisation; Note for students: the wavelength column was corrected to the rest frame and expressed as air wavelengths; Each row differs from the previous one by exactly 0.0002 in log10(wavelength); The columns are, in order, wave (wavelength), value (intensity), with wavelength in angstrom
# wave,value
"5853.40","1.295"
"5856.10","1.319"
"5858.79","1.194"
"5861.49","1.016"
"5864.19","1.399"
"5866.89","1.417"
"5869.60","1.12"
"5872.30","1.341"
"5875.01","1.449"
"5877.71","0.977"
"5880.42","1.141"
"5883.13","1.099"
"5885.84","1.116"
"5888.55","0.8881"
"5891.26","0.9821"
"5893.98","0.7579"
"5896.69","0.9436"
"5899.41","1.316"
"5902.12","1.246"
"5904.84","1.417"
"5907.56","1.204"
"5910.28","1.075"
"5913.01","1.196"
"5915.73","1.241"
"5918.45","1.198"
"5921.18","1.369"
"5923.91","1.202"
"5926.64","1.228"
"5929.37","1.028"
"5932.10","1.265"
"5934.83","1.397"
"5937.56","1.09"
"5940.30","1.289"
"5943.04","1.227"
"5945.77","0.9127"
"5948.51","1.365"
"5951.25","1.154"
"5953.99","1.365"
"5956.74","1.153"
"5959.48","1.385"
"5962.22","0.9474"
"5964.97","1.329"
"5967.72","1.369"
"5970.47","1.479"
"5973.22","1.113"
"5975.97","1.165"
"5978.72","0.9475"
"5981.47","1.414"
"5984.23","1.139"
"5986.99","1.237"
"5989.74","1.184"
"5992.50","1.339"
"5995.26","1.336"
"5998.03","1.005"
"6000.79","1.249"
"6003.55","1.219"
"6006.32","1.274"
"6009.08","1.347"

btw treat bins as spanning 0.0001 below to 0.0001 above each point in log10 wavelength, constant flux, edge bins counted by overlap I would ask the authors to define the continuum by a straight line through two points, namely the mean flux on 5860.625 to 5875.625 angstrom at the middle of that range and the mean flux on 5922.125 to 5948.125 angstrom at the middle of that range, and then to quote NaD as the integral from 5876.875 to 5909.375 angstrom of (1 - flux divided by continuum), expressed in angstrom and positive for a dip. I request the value 4.2 angstrom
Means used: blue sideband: 1.29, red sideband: 1.19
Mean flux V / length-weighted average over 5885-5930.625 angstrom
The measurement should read 1.14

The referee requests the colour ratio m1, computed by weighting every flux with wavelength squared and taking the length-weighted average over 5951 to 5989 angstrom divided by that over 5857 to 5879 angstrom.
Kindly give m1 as 1.03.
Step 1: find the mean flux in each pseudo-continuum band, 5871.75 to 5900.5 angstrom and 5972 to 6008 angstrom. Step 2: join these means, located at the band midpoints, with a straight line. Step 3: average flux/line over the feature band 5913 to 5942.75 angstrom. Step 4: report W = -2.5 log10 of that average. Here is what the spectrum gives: -0.09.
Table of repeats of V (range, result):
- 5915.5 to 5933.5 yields 1.22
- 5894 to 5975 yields 1.22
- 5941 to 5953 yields 1.18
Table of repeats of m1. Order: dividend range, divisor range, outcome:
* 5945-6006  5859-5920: 1.08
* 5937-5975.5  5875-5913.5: 1.13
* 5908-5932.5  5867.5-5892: 1.07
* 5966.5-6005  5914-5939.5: 1.02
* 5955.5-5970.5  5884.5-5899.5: 1.33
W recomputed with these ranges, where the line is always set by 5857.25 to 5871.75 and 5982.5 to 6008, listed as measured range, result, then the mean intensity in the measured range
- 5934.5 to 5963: 0.020 mag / 1.21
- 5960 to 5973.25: -0.037 mag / 1.27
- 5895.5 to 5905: 0.019 mag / 1.21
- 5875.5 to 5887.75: 0.125 mag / 1.1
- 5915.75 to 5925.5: -0.019 mag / 1.25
